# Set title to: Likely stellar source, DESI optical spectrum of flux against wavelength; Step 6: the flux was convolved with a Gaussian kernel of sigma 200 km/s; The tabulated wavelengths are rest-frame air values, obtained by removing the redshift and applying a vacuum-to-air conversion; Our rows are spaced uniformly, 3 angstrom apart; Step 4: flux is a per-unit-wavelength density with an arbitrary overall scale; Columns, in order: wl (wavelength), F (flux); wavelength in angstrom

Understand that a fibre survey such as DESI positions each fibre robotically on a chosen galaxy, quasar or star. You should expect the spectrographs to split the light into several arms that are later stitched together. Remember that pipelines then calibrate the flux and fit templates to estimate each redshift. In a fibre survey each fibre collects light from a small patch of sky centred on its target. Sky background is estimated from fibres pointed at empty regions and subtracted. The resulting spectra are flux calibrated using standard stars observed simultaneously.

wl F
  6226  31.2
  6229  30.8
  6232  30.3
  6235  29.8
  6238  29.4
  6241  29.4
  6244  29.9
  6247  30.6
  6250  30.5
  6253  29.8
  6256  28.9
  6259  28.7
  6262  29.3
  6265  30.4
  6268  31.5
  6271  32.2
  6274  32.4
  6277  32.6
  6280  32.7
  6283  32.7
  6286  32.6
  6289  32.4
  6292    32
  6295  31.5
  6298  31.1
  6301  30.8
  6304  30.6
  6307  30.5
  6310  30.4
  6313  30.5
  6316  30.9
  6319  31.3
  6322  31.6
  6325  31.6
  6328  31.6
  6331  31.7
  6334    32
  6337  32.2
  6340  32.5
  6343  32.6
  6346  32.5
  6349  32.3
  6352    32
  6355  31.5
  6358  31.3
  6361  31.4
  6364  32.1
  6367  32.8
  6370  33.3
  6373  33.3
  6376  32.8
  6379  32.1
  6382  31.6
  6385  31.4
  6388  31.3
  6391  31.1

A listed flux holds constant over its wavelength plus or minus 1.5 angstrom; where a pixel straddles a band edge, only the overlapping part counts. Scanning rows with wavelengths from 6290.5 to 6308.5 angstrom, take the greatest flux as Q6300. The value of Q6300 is 32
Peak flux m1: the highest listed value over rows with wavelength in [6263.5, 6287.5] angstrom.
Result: 32.7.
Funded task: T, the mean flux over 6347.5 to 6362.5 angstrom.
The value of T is 31.7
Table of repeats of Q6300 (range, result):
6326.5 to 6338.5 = 32.2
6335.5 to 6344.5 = 32.6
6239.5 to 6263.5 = 30.6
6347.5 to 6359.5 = 32.3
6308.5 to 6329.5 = 31.6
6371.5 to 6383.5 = 33.3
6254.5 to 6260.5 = 28.9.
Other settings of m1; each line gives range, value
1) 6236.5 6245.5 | 29.9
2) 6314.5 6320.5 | 31.3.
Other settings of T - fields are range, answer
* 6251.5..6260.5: 29.1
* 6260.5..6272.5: 30.9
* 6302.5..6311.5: 30.5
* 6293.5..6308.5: 30.9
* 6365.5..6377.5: 33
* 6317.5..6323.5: 31.5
